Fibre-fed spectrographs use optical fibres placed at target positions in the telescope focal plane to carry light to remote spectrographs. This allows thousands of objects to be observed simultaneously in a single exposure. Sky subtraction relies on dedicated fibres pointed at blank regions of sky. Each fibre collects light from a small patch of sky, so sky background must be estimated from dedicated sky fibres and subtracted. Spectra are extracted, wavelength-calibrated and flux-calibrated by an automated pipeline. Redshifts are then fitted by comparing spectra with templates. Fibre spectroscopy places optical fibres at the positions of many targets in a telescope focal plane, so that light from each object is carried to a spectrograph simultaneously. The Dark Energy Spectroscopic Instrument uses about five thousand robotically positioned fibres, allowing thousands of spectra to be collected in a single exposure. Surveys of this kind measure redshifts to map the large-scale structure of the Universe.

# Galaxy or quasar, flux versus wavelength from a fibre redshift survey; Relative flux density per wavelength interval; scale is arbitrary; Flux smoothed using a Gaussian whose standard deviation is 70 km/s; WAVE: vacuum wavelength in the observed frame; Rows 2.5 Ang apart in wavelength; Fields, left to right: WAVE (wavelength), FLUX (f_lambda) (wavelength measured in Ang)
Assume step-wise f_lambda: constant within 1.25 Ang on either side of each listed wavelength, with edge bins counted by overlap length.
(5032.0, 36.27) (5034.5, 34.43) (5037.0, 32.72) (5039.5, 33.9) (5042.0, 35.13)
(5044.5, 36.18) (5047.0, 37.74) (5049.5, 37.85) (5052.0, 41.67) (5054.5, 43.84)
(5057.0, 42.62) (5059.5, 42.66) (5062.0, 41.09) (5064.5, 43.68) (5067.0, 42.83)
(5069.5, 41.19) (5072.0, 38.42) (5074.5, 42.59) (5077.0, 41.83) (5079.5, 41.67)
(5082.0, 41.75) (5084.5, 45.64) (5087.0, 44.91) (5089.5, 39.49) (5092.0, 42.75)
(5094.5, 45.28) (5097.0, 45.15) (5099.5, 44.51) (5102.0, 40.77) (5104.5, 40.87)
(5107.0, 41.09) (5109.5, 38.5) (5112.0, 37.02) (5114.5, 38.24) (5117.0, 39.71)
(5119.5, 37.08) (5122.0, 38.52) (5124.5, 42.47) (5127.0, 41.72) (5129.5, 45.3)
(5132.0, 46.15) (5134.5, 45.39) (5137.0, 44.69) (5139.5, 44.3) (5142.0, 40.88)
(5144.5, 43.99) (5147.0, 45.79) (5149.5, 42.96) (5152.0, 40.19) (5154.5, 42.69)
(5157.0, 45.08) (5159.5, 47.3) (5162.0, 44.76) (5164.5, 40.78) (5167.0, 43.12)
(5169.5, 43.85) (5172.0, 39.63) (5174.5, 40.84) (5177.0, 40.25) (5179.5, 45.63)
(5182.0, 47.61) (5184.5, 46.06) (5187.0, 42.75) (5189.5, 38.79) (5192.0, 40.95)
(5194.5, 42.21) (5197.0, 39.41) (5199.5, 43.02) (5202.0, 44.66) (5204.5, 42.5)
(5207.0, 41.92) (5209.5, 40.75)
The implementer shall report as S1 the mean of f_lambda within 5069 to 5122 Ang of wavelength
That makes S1 41.3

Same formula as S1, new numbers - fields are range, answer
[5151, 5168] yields 43.5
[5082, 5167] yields 42.5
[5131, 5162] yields 44.1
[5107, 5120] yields 38.5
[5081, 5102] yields 43.5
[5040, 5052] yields 37.1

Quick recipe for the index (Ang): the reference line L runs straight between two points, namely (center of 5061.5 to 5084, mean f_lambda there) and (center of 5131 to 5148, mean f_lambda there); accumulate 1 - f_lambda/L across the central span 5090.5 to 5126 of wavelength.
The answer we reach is 1.9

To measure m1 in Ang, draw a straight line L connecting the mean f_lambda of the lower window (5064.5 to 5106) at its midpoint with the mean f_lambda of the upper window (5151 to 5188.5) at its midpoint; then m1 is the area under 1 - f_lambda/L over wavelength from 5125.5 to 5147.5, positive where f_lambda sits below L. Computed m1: -0.6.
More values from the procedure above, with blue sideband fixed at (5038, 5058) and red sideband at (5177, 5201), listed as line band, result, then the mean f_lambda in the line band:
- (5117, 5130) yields 0.05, 40.6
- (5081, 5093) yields -0.98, 42.9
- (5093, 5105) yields -1.02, 43.5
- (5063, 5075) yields -0.78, 41.7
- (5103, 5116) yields 0.38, 39.2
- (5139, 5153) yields -0.51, 43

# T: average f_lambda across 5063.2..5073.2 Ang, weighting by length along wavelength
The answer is 41.5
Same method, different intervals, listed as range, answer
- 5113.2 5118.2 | 38.9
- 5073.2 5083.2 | 41.9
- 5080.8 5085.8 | 43.7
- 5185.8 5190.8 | 40.8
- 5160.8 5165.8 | 42.8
